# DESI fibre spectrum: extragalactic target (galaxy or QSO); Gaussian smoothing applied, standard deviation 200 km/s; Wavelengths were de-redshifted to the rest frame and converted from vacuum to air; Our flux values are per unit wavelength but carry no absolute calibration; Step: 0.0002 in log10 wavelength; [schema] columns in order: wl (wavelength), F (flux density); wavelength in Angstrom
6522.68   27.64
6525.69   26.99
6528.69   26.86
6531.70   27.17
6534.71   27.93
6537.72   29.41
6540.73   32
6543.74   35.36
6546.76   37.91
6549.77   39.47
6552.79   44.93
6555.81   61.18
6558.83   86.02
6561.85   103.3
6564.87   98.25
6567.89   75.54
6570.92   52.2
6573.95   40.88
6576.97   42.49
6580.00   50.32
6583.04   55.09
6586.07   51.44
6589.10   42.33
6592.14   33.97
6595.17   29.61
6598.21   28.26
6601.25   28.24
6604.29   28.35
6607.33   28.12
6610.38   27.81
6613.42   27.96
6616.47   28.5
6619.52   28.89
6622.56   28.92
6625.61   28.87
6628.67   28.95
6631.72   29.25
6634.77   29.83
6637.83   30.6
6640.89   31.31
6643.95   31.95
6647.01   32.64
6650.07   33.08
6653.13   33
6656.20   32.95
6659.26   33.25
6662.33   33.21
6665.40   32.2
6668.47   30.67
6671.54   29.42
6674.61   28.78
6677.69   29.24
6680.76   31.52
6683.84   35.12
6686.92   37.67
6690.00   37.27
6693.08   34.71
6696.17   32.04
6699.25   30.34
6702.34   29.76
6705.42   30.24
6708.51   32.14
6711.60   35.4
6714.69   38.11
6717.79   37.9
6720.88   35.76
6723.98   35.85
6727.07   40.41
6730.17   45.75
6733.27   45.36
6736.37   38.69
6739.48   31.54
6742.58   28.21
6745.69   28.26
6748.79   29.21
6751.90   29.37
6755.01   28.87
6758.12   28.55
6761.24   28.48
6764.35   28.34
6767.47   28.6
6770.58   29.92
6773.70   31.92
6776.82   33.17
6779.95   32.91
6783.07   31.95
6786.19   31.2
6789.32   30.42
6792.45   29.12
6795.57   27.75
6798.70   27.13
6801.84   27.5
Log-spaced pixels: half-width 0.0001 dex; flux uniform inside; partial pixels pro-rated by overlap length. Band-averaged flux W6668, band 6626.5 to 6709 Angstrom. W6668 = 31.9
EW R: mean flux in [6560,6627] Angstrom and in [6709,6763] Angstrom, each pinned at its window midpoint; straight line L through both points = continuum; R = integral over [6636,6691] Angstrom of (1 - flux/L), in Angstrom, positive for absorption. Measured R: 9.48 Angstrom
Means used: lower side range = 43.8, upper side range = 34.4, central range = 32.4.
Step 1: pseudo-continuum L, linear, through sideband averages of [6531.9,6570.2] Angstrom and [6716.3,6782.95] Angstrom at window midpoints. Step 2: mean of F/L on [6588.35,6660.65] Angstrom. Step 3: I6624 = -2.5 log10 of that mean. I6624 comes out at 0.460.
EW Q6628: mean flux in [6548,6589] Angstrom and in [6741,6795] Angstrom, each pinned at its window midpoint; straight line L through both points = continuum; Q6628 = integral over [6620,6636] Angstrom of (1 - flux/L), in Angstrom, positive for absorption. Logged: 6.96 Angstrom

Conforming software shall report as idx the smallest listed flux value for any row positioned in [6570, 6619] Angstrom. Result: 27.81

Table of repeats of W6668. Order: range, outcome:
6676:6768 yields 33.5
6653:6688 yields 32.2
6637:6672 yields 32.1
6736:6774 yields 29.7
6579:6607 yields 37.9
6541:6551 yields 36.8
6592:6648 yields 29.4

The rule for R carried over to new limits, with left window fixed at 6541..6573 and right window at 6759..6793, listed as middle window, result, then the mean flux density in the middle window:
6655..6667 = 3.60 Angstrom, 32.9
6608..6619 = 5.23 Angstrom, 28.1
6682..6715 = 6.26 Angstrom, 33.7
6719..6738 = -1.51 Angstrom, 40.2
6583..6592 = 1.75 Angstrom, 46.3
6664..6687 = 6.86 Angstrom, 31.5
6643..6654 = 3.63 Angstrom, 32.7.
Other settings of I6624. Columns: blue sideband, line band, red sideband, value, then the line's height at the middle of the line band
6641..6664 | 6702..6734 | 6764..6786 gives -0.163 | 31.9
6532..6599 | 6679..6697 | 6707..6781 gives 0.112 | 38.6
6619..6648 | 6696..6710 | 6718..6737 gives 0.216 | 37.6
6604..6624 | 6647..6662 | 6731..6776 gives -0.133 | 29.2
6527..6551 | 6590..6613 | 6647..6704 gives 0.094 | 32.2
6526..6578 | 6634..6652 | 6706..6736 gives 0.351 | 43.8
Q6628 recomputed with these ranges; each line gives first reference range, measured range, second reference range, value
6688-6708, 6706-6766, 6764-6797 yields -4.33 Angstrom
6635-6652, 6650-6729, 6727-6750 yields 0.42 Angstrom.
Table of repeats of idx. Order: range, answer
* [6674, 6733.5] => 28.78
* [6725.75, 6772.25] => 28.21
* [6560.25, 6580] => 40.88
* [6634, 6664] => 29.83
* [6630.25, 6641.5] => 29.25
